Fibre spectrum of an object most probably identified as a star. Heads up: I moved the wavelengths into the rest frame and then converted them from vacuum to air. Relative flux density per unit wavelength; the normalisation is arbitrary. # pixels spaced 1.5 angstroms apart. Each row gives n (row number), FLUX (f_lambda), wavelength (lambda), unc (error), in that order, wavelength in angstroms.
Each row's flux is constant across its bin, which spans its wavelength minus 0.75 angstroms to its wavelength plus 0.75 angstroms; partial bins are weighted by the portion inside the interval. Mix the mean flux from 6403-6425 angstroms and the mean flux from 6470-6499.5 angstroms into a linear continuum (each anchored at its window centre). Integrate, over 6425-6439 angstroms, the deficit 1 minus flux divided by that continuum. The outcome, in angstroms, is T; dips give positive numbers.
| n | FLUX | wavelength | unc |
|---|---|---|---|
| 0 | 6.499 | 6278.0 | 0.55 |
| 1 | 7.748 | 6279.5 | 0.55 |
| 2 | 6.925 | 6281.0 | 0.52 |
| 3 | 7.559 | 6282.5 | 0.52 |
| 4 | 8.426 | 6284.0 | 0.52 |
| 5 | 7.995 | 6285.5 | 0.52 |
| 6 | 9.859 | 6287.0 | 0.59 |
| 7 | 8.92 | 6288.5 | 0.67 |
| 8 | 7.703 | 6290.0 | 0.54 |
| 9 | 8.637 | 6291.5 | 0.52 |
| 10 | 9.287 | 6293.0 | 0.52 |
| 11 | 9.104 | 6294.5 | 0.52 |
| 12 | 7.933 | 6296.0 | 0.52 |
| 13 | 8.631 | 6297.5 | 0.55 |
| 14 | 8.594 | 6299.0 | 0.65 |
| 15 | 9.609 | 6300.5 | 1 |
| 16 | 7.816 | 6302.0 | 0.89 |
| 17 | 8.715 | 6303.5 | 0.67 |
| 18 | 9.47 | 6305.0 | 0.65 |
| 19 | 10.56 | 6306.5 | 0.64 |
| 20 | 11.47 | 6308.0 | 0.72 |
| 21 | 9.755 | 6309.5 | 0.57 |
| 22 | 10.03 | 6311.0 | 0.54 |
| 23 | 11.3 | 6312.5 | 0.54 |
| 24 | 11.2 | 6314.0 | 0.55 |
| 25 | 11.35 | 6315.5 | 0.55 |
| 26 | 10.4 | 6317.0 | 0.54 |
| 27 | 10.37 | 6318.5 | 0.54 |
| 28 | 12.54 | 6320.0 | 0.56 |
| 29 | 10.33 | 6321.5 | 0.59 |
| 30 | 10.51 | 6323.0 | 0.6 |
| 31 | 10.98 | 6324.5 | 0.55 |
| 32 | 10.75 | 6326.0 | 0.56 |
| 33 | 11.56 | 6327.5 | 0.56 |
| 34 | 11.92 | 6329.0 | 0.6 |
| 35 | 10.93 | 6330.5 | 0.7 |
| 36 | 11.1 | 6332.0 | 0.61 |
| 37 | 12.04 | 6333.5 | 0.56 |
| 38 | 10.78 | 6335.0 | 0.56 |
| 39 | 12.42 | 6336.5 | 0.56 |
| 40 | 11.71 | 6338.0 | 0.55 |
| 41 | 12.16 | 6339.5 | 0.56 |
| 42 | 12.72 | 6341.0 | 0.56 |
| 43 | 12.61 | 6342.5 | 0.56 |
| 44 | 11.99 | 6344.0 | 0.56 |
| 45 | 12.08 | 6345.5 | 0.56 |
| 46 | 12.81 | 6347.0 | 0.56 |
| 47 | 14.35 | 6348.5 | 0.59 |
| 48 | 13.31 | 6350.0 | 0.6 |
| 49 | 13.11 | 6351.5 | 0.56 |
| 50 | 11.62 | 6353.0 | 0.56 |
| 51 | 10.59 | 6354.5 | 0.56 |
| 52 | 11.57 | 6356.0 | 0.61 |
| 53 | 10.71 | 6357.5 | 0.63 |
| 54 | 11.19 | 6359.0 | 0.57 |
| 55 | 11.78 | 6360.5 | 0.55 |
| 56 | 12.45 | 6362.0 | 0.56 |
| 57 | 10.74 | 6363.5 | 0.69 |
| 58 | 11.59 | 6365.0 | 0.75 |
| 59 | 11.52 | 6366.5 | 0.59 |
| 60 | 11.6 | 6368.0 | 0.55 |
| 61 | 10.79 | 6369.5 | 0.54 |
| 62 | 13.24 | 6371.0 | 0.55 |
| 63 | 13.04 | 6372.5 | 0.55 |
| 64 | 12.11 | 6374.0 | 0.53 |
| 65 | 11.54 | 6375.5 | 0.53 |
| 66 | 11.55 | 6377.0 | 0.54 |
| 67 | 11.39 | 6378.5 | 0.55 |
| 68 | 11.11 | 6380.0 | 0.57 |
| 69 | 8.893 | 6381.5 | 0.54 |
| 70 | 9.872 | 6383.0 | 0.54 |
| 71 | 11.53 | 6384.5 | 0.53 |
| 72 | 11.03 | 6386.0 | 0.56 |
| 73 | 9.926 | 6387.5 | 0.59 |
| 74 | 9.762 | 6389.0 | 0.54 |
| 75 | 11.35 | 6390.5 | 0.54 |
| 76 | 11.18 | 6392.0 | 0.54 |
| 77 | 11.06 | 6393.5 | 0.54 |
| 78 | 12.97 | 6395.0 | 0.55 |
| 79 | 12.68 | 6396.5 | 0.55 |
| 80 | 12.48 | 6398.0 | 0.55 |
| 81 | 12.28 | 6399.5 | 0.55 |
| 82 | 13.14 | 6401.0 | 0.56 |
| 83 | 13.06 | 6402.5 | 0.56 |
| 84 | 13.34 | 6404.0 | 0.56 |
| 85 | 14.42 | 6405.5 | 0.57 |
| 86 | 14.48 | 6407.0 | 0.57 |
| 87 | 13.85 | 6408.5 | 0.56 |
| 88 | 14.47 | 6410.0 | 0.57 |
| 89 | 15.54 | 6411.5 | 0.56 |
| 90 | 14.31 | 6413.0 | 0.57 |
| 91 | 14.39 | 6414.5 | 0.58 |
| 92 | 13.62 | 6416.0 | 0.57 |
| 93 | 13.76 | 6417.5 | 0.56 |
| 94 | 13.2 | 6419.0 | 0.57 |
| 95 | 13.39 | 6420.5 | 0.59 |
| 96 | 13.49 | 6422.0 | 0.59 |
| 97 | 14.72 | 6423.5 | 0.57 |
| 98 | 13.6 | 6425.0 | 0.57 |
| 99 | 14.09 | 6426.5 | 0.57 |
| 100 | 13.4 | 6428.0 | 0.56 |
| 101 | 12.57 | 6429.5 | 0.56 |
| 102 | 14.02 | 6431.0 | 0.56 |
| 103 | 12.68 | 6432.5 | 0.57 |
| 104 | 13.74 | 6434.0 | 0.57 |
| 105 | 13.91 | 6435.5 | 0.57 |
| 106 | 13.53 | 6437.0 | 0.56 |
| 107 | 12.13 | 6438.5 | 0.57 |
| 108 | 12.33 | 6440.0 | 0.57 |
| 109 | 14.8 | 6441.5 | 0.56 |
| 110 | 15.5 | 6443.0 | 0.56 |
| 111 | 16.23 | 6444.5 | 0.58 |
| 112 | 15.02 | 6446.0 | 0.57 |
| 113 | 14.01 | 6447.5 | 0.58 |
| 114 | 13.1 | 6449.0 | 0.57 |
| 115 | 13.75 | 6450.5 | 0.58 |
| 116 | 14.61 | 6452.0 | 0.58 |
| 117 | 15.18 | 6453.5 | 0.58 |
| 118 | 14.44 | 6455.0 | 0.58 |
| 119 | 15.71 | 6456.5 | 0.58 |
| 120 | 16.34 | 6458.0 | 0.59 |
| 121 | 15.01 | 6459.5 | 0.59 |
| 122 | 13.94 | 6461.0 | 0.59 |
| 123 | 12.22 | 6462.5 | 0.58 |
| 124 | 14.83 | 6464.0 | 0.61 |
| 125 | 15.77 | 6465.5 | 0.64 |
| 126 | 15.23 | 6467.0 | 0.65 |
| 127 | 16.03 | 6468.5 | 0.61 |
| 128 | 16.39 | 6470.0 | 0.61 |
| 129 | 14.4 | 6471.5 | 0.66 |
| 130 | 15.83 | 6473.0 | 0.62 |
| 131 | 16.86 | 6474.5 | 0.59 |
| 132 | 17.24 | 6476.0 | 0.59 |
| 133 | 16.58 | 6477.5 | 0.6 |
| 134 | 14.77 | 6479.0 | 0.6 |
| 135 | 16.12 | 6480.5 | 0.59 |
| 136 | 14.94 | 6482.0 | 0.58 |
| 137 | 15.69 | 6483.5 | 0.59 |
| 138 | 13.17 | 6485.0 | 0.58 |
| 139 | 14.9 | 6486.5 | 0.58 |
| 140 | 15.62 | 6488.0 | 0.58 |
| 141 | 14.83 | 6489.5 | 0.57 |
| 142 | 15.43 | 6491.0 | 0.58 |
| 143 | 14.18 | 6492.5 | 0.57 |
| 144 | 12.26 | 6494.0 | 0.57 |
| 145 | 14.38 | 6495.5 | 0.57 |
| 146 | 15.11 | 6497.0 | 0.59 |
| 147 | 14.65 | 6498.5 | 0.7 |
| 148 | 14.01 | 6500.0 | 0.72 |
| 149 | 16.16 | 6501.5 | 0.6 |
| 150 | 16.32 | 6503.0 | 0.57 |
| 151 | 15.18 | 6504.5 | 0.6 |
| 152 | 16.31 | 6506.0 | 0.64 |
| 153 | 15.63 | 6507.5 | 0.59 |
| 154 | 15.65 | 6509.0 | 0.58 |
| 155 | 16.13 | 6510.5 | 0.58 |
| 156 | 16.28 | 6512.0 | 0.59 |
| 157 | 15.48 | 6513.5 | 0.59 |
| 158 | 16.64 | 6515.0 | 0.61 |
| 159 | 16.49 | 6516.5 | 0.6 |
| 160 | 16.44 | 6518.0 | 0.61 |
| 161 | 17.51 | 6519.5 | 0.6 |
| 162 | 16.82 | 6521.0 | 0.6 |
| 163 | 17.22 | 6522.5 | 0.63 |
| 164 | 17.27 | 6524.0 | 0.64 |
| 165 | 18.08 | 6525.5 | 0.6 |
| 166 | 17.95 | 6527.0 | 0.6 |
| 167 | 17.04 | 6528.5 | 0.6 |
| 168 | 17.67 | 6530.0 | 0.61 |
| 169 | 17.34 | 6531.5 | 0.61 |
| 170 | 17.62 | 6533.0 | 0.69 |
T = 0.9 angstroms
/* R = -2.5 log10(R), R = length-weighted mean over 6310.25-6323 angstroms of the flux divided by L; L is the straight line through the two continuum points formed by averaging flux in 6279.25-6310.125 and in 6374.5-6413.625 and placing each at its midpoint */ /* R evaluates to -0.144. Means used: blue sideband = 8.81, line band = 10.9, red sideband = 12.2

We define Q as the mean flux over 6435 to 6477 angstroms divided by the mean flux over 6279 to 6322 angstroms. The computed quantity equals 1.6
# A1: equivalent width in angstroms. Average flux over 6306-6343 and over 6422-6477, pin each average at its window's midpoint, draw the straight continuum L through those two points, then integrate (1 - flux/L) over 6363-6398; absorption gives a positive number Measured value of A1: 3.7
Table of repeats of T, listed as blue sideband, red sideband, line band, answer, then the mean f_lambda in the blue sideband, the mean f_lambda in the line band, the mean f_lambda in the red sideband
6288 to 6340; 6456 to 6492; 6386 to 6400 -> 1.4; 10.3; 11.5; 15.3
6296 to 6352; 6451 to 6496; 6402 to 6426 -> -0.9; 11.1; 14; 15.1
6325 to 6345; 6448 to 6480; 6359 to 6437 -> 5.0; 11.7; 12.6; 15.2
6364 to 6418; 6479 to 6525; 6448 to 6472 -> -0.8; 12.3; 14.8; 15.6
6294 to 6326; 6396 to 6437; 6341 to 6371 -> -1.0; 10.1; 12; 13.7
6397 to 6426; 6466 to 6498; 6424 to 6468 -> 0.8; 13.8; 14.2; 15.2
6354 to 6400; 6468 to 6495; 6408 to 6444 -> -1.7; 11.4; 13.8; 15.3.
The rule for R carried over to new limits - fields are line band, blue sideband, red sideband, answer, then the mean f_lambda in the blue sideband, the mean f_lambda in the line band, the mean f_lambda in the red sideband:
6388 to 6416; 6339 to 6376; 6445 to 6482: 0.03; 12.1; 13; 15.1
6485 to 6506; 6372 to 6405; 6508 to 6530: 0.07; 11.6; 14.8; 16.8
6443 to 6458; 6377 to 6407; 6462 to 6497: -0.06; 11.7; 14.8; 15.1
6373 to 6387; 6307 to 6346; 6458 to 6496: 0.15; 11.3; 11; 15.1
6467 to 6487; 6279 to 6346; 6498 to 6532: -0.02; 10.2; 15.6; 16.5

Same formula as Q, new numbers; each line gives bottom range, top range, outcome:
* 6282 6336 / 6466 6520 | 1.56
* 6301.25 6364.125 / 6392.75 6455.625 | 1.21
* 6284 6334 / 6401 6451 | 1.39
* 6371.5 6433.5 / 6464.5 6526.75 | 1.24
